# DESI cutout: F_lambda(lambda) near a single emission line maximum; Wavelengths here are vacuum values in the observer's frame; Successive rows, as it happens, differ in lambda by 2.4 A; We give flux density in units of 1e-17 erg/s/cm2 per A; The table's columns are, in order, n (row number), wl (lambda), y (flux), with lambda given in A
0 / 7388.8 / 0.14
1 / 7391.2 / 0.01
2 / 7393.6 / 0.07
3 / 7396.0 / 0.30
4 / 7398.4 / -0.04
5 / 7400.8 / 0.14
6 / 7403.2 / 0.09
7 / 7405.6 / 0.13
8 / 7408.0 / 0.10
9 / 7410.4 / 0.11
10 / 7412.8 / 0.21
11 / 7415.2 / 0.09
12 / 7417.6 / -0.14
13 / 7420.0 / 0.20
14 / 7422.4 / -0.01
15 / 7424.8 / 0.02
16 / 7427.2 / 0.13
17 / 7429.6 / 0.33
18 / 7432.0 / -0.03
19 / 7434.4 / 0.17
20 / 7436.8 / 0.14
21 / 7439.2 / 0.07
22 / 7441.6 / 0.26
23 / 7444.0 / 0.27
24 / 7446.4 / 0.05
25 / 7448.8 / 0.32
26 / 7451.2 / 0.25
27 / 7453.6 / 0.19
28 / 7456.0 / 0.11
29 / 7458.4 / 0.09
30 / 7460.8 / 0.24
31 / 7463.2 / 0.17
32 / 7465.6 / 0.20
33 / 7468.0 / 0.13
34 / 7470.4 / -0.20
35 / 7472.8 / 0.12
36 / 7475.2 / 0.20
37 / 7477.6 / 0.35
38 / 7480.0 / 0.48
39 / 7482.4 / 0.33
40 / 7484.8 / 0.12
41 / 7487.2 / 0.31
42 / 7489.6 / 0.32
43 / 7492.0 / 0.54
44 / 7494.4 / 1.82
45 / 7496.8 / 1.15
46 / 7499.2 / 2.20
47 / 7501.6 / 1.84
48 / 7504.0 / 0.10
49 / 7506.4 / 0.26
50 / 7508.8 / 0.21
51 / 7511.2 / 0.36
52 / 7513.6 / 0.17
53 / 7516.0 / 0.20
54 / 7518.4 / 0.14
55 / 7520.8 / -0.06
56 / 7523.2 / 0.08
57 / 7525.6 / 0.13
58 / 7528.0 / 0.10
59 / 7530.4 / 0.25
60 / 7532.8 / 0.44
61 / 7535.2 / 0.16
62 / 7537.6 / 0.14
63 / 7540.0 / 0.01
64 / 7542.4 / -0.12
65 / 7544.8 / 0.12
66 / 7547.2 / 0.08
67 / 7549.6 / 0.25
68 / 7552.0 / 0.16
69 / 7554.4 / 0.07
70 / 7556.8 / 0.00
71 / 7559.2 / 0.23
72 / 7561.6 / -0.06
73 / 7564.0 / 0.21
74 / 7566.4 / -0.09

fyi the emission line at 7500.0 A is [O II] 3727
